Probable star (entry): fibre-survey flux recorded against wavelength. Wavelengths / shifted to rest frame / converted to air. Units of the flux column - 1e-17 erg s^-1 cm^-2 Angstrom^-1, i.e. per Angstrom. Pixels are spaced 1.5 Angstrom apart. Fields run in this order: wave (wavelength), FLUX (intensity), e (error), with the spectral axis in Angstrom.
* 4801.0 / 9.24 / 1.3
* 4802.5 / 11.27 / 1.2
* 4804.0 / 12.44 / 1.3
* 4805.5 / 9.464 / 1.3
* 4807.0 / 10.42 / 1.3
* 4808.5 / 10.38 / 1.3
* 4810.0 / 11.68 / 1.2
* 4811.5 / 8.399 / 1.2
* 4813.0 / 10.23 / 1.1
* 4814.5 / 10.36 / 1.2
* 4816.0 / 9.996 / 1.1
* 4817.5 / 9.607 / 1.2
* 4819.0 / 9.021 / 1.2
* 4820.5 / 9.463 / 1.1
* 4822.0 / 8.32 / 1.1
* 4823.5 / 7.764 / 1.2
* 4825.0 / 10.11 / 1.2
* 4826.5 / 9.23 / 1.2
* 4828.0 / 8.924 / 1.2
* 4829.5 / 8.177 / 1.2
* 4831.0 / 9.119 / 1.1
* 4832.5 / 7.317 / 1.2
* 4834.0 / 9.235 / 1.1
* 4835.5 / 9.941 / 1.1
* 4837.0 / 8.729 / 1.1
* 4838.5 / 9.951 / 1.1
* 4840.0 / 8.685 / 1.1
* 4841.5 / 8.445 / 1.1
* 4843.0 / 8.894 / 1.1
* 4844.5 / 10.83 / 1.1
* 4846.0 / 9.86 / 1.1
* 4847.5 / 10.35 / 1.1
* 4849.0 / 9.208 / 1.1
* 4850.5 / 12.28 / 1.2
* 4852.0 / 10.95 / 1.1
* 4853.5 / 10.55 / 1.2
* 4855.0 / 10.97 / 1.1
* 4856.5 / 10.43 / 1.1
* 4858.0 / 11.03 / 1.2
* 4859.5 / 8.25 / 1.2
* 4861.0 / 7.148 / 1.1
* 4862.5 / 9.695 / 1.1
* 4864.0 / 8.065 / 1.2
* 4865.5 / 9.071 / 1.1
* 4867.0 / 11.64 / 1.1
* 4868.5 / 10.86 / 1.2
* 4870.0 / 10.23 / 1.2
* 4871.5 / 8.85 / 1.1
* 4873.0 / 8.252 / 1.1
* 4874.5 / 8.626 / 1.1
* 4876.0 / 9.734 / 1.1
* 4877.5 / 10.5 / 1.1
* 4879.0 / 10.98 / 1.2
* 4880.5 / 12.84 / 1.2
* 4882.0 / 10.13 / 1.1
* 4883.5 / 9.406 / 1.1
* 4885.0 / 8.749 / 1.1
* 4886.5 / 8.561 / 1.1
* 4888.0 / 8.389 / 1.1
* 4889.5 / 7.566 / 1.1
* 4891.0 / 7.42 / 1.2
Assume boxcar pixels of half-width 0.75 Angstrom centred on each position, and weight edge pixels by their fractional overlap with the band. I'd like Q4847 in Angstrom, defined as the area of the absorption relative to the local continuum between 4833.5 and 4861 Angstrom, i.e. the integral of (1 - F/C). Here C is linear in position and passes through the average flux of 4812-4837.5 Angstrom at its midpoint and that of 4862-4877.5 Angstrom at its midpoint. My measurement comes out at -1.48 Angstrom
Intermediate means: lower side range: 9.15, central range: 9.85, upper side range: 9.55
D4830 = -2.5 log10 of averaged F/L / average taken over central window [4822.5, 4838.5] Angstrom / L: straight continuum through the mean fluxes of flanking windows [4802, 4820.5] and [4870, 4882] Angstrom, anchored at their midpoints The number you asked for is 0.144 mag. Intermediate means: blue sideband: 10.2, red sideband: 10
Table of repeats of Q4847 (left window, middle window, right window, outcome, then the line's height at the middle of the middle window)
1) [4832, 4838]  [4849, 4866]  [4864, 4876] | -1.0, 9.33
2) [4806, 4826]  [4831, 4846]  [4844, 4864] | 1.1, 9.88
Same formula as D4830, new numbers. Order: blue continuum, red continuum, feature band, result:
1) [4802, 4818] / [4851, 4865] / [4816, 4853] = 0.074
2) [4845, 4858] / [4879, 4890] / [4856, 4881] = 0.032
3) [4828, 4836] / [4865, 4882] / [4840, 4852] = -0.083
